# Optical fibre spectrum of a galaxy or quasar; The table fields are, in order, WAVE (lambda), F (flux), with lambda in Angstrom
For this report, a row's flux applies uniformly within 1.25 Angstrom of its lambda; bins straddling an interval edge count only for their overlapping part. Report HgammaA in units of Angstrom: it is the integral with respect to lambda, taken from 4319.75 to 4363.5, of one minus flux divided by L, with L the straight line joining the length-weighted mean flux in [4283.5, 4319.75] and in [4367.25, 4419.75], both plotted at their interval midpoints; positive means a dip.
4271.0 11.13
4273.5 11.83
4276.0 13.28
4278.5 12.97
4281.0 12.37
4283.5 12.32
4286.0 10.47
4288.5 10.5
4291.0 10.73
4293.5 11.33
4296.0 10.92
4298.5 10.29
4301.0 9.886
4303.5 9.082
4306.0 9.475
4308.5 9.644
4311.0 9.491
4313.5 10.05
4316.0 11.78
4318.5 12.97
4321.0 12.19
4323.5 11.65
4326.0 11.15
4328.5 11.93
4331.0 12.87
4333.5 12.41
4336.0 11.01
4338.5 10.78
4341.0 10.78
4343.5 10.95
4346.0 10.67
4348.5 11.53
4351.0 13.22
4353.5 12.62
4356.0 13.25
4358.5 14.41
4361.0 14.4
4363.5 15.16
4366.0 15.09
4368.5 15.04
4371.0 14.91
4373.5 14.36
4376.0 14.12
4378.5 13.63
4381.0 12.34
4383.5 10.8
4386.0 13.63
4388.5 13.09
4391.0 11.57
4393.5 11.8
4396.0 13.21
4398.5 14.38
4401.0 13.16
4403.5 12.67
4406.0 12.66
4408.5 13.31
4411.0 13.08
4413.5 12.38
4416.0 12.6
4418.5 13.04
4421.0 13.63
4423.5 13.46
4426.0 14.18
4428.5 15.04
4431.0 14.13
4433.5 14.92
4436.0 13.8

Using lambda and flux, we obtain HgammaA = -1.9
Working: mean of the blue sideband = 10.5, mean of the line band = 12.2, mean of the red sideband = 13.1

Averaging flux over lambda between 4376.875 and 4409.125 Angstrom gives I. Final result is 12.8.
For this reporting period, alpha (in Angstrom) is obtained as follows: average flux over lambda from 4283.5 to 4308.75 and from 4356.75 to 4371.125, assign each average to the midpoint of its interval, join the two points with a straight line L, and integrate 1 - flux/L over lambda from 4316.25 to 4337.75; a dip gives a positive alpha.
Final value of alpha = 0.6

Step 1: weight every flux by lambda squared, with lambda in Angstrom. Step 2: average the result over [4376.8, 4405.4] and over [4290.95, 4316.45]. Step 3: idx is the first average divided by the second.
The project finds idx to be 1.31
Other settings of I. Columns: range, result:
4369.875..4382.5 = 13.8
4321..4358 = 11.8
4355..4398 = 13.6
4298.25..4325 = 10.6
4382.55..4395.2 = 12.2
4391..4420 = 12.9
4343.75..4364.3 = 13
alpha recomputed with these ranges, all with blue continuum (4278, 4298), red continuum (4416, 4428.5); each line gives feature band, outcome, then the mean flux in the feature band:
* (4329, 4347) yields 1.19 Angstrom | 11.4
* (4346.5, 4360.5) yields -0.55 Angstrom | 13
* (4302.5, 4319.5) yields 2.04 Angstrom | 10.3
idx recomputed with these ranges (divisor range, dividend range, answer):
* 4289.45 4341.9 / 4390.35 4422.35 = 1.23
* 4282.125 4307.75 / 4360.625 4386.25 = 1.38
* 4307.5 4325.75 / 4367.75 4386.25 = 1.25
